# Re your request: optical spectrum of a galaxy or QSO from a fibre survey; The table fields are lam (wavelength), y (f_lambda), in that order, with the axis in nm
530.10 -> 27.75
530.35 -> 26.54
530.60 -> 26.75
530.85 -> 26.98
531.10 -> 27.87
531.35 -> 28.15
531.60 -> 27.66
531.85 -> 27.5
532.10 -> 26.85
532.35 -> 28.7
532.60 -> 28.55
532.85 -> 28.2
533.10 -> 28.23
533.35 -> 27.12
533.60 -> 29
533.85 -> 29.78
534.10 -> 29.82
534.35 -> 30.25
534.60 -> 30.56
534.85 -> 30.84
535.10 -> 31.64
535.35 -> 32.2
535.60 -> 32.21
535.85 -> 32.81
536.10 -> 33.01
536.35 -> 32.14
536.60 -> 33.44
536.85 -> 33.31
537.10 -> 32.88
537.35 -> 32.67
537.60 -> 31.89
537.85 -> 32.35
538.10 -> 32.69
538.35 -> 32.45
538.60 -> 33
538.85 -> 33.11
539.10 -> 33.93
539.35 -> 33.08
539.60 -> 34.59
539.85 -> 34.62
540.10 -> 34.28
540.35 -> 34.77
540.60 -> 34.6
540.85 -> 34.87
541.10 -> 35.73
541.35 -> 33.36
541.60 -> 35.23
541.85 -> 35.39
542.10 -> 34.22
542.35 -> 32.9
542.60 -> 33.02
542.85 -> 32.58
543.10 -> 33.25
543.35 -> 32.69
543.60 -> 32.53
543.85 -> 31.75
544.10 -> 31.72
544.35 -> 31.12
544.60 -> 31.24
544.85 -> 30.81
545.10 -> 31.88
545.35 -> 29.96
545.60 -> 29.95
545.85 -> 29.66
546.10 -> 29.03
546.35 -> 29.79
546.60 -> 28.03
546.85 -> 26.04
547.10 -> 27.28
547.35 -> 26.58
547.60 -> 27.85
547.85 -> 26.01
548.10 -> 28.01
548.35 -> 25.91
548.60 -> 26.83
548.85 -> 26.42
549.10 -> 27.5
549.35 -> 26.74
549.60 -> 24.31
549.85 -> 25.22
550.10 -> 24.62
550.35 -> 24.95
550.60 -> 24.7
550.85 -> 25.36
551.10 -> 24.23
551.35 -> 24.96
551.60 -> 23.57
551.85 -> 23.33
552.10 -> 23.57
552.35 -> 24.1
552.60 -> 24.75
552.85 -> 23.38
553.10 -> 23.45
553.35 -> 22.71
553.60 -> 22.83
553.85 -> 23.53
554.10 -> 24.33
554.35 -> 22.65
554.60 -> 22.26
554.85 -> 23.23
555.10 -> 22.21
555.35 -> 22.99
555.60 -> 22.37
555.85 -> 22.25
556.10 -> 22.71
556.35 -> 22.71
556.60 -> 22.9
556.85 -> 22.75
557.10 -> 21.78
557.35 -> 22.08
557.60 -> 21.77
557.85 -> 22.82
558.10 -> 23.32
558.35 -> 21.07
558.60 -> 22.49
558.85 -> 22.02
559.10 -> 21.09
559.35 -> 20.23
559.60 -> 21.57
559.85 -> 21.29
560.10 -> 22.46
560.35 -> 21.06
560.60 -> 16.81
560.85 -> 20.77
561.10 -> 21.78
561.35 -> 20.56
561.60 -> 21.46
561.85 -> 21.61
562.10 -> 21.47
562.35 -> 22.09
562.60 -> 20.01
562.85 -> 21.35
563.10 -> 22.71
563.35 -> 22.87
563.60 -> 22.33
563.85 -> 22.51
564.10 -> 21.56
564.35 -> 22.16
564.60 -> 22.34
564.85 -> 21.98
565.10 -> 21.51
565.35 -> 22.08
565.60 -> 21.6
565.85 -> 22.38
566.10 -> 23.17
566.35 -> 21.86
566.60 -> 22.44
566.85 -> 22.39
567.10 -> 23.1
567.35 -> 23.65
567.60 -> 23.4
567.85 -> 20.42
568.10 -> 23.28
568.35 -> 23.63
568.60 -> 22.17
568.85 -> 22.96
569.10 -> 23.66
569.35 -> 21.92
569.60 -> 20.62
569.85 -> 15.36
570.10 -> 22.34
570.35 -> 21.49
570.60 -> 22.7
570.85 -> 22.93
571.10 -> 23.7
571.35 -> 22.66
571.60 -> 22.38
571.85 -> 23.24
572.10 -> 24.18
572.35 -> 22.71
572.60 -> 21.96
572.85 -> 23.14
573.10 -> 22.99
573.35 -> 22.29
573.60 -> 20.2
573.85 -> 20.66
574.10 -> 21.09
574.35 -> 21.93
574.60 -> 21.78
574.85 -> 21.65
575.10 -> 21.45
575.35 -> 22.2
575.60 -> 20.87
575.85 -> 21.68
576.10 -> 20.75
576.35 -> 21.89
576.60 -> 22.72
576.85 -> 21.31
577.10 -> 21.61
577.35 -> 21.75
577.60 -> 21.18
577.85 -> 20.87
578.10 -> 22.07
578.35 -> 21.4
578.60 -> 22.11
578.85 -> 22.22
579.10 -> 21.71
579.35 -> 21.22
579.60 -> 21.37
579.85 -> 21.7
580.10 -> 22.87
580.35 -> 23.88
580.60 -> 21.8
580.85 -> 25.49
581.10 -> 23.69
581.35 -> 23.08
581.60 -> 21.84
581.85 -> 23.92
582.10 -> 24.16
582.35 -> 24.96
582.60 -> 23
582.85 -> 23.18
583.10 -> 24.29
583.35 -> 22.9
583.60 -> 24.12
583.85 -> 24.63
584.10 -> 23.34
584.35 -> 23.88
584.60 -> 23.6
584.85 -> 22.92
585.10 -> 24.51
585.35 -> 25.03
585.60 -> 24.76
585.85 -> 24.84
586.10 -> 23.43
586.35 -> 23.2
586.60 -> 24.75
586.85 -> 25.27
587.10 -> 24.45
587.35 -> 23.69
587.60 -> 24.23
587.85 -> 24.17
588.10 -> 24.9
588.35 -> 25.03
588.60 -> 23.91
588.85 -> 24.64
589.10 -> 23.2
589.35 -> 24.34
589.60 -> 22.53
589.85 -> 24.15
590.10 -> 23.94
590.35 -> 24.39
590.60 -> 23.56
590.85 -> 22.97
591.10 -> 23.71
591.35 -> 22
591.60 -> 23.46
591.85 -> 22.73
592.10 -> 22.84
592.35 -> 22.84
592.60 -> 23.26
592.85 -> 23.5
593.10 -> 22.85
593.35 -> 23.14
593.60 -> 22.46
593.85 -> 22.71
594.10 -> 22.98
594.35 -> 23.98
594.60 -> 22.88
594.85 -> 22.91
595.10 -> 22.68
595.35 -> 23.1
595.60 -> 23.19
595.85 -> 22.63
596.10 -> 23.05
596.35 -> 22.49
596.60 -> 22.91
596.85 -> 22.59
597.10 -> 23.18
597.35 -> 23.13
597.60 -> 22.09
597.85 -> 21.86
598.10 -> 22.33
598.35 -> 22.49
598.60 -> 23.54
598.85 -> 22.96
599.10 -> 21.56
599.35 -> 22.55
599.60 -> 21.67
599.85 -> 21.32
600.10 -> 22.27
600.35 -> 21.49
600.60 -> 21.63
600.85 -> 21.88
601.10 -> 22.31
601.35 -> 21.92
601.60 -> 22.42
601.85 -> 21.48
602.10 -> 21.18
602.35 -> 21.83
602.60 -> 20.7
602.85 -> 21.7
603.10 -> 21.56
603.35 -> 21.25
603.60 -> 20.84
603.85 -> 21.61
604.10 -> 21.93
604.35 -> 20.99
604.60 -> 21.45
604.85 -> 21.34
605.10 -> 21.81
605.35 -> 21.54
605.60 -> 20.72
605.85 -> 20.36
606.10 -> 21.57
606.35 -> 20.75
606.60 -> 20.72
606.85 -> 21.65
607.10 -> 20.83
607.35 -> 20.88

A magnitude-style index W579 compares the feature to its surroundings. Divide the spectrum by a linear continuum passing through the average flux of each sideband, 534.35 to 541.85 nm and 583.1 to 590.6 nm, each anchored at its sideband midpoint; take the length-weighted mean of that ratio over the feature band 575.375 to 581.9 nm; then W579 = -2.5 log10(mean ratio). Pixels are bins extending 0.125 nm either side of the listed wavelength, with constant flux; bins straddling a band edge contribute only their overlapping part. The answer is 0.16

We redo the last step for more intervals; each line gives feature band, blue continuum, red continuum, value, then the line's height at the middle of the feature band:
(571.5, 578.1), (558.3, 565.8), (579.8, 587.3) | 0.048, 22.9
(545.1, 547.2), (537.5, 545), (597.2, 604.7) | 0.121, 32.3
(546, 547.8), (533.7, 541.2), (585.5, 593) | 0.126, 31.1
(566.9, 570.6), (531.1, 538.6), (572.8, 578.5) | 0.053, 23.1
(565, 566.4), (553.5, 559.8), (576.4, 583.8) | 0.018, 22.5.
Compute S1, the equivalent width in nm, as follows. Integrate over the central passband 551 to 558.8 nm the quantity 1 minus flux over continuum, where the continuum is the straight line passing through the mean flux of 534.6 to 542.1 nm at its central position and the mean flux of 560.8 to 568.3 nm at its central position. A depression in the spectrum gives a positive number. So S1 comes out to 0.95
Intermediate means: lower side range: 33.3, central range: 23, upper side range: 22.1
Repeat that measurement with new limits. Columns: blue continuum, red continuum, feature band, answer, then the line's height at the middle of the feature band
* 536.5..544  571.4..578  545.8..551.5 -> 0.78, 30.7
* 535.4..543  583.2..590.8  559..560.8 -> 0.54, 29.4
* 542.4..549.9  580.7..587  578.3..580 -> 0.20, 24.6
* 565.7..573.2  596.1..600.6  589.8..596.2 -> -0.22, 22.4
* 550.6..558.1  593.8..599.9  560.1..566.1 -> 0.39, 23.1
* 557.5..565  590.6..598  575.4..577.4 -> 0.05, 22.2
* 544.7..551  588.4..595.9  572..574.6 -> 0.30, 25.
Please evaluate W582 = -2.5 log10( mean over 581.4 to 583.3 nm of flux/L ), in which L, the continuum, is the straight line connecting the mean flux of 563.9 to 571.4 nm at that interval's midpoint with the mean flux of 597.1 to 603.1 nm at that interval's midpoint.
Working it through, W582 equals -0.069 mag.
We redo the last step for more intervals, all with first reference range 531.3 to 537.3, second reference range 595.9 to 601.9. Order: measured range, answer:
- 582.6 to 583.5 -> 0.04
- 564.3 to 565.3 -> 0.20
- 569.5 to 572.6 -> 0.17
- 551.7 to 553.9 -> 0.19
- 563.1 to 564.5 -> 0.19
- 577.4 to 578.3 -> 0.16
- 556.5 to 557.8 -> 0.23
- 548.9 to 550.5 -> 0.11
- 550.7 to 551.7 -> 0.15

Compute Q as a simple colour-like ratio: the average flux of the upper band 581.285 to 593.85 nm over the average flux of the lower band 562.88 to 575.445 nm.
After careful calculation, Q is 1.1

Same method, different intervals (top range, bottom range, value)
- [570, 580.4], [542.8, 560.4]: 0.87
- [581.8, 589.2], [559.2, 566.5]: 1.12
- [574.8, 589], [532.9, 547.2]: 0.72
